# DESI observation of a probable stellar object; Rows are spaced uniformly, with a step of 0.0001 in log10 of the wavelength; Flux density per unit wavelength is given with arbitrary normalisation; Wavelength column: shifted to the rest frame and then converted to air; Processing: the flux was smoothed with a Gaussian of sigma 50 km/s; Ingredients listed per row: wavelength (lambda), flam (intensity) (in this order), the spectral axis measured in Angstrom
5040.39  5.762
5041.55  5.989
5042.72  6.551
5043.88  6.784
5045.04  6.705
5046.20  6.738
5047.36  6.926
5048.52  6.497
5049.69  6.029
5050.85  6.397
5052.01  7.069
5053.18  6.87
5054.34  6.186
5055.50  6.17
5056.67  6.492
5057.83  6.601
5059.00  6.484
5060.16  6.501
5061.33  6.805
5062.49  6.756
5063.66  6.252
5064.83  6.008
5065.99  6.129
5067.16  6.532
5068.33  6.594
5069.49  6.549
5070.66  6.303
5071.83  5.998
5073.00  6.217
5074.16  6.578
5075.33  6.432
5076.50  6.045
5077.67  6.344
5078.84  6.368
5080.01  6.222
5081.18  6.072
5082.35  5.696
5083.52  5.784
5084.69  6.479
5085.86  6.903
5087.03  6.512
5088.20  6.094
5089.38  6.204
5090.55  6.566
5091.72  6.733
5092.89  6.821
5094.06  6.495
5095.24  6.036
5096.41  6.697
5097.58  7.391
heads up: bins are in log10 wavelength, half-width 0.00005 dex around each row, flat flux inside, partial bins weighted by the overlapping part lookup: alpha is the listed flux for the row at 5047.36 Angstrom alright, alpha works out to 6.926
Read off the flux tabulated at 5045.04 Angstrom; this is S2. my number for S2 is 6.705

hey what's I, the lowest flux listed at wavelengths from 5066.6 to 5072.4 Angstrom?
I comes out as 5.998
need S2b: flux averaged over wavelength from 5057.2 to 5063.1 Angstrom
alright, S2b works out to 6.63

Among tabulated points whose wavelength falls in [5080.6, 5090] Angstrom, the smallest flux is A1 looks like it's 5.696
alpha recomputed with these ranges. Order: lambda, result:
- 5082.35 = 5.696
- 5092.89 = 6.821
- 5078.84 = 6.368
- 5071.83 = 5.998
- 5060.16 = 6.501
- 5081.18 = 6.072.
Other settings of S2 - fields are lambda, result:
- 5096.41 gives 6.697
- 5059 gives 6.484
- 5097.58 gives 7.391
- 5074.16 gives 6.578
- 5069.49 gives 6.549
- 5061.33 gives 6.805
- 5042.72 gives 6.551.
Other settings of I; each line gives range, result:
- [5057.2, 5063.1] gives 6.484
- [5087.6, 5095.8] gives 6.036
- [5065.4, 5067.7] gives 6.129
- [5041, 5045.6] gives 5.989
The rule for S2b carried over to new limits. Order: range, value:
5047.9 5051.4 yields 6.31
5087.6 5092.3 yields 6.4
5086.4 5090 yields 6.27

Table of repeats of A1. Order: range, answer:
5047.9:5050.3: 6.029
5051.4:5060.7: 6.17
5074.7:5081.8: 6.045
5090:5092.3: 6.566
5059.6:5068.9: 6.008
